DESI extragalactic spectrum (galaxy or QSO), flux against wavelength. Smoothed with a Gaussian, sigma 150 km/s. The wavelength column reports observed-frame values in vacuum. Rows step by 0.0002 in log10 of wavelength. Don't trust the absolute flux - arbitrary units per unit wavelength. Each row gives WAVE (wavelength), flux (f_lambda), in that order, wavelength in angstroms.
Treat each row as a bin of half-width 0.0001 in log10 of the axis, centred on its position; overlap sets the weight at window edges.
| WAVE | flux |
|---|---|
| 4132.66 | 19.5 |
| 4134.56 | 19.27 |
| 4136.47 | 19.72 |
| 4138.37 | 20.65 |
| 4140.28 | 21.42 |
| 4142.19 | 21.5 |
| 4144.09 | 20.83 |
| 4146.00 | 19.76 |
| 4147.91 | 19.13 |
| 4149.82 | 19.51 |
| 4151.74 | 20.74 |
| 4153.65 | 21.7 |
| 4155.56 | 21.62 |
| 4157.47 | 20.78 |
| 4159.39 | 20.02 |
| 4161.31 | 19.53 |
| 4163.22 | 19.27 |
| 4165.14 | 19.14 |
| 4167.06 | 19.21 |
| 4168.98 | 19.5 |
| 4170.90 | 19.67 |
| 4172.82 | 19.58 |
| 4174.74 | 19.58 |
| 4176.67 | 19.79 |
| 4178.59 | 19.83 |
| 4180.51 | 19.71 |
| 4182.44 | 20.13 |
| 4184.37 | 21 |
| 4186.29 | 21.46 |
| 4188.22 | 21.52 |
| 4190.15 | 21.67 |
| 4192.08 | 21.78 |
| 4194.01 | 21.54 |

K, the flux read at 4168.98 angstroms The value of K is 19.5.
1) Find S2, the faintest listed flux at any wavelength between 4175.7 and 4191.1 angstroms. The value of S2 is 19.71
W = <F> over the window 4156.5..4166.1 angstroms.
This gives 19.7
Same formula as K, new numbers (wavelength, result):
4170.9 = 19.67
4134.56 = 19.27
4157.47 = 20.78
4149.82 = 19.51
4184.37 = 21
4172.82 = 19.58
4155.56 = 21.62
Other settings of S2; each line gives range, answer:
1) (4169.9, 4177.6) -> 19.58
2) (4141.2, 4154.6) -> 19.13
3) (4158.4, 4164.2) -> 19.27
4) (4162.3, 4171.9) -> 19.14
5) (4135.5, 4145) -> 19.72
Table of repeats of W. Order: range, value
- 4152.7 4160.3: 21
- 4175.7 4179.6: 19.8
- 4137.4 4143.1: 21.2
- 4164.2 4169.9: 19.3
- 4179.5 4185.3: 20.3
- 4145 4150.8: 19.4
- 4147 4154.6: 20.3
